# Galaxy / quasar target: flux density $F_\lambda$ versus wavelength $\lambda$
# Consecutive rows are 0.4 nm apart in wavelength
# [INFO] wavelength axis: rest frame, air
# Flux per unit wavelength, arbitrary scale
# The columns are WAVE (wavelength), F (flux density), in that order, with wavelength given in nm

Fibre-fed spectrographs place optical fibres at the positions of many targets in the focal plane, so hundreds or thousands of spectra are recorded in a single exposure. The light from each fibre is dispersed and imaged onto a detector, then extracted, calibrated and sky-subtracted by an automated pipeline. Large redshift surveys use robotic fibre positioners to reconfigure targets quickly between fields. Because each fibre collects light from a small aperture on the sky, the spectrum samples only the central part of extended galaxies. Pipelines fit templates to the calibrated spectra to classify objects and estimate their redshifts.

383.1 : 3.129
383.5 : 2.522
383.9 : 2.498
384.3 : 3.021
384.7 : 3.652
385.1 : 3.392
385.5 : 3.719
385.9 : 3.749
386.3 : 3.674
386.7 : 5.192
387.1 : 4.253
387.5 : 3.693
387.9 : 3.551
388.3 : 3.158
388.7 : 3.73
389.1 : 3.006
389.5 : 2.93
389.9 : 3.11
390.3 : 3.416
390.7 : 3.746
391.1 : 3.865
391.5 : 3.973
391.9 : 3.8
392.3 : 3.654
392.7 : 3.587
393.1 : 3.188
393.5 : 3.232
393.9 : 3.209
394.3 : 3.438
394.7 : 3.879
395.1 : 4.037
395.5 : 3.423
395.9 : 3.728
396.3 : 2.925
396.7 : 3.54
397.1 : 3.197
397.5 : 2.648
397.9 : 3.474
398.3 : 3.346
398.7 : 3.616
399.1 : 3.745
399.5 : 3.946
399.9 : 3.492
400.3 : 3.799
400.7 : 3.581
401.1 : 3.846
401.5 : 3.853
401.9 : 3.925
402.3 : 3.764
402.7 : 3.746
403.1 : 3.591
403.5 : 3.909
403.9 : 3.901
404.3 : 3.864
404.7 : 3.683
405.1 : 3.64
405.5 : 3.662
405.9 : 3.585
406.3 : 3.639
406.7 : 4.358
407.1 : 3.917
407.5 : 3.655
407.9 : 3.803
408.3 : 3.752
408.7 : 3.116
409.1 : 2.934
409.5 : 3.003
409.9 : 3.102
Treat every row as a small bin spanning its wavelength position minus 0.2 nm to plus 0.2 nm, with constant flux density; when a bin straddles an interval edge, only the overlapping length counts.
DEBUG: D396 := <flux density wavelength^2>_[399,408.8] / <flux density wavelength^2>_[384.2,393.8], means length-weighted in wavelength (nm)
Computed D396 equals 1.13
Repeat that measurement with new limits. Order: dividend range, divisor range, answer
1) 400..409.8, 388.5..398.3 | 1.13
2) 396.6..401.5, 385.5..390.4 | 1.03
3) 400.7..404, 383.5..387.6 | 1.14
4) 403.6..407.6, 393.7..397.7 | 1.17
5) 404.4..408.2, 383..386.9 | 1.21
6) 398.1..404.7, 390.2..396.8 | 1.09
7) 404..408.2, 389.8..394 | 1.15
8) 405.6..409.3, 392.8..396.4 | 1.12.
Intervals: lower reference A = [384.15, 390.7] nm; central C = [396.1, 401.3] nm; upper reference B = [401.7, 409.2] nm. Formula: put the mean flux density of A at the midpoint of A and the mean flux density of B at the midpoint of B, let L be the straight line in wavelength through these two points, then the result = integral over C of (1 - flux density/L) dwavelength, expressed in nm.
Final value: 0.28 nm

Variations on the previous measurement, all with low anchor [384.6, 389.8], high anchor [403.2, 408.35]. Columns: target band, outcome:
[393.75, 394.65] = 0.07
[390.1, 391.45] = -0.01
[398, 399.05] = 0.06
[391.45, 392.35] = -0.03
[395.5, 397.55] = 0.25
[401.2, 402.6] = -0.03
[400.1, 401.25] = 0.01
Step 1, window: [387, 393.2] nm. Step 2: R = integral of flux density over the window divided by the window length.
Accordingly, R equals 3.54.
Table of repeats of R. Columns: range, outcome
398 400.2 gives 3.63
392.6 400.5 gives 3.47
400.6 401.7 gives 3.78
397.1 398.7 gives 3.22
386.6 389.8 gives 3.62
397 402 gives 3.58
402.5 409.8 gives 3.65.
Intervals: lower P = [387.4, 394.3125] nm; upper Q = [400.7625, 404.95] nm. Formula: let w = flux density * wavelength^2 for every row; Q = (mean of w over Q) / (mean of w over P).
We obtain 1.2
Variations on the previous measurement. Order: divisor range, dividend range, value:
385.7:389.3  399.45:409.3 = 1.07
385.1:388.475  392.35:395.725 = 0.95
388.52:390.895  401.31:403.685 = 1.22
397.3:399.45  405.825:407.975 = 1.18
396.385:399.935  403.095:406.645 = 1.13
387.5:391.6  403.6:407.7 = 1.19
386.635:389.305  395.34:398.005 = 0.92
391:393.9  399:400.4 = 1.09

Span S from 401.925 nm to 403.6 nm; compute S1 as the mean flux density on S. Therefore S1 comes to 3.76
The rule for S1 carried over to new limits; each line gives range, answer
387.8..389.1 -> 3.4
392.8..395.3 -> 3.5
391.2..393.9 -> 3.56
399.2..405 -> 3.78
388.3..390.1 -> 3.19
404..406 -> 3.7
